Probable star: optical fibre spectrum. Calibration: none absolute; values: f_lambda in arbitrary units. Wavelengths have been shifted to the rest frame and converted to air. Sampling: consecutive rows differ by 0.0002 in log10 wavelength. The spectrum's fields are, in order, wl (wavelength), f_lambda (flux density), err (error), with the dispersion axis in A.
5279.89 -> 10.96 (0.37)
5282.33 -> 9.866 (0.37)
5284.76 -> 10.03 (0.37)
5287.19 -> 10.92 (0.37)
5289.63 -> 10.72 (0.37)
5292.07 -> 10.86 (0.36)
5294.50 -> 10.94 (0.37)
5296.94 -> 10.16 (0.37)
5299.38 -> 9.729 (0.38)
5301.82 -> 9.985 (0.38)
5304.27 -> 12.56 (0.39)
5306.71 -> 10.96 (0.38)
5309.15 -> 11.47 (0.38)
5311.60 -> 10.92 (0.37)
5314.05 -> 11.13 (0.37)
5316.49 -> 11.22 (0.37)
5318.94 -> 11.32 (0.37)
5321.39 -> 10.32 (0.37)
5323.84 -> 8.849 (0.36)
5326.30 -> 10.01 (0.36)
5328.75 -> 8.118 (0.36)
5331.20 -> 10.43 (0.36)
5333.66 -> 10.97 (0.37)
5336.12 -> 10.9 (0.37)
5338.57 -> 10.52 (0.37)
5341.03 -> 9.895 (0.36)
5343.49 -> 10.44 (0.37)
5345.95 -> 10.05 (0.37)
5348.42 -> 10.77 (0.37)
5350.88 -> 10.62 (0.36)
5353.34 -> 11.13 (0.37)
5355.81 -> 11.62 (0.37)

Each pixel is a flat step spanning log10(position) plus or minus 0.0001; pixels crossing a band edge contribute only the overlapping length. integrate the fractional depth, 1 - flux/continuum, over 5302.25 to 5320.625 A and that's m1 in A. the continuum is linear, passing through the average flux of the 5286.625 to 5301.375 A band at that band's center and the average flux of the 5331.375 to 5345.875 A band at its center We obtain -1.4 A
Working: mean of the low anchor 10.5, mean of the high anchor 10.5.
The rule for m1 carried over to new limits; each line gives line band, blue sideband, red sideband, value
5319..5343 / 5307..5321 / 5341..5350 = 1.41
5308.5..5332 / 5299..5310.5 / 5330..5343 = 0.97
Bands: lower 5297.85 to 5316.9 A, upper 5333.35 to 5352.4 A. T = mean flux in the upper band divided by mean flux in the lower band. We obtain 0.96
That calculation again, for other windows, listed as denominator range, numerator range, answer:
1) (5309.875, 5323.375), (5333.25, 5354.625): 0.97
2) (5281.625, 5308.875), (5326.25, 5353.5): 0.97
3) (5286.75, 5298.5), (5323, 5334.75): 0.91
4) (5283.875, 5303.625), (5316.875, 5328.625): 0.95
